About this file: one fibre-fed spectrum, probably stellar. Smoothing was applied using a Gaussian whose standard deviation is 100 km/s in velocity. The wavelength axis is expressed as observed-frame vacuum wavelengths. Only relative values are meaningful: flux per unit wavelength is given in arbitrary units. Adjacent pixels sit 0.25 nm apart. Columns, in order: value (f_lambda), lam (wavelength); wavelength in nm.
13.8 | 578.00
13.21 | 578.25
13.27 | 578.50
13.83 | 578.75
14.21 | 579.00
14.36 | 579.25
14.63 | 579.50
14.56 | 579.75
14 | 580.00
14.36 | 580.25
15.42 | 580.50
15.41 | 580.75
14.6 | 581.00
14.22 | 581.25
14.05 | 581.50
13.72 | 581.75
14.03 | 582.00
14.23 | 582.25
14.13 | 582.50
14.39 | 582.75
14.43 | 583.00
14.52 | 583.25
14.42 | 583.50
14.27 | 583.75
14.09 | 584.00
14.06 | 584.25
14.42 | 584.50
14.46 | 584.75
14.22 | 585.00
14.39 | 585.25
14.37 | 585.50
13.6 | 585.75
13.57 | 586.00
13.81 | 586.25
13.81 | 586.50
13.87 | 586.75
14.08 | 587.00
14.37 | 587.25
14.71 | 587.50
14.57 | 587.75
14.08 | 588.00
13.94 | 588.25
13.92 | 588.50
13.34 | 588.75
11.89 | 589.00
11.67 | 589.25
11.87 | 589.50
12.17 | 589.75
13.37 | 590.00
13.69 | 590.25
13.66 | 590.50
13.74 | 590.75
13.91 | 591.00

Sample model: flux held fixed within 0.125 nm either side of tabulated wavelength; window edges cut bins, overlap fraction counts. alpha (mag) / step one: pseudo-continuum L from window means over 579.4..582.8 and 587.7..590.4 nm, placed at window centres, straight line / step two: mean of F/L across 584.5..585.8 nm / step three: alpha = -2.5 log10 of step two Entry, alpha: -0.04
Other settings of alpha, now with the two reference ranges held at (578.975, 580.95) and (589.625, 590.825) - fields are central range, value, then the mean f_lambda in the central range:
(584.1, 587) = -0.01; 14.1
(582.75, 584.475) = -0.01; 14.3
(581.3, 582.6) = 0.03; 14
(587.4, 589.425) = 0.01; 13.5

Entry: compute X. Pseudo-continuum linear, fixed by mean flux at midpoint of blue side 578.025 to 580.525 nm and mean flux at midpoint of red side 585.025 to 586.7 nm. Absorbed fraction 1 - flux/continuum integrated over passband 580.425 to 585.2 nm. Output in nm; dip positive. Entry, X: -0.12 nm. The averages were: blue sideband 14.1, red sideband 13.9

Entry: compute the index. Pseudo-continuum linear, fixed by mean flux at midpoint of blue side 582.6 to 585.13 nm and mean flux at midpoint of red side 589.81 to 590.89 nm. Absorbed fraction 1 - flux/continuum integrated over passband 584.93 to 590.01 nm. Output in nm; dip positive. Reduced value 0.11 nm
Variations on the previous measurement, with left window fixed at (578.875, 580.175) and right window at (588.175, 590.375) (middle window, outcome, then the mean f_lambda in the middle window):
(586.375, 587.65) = -0.09 nm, 14.2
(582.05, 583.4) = -0.05 nm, 14.3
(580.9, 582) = -0.01 nm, 14.1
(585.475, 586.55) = -0.03 nm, 13.8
